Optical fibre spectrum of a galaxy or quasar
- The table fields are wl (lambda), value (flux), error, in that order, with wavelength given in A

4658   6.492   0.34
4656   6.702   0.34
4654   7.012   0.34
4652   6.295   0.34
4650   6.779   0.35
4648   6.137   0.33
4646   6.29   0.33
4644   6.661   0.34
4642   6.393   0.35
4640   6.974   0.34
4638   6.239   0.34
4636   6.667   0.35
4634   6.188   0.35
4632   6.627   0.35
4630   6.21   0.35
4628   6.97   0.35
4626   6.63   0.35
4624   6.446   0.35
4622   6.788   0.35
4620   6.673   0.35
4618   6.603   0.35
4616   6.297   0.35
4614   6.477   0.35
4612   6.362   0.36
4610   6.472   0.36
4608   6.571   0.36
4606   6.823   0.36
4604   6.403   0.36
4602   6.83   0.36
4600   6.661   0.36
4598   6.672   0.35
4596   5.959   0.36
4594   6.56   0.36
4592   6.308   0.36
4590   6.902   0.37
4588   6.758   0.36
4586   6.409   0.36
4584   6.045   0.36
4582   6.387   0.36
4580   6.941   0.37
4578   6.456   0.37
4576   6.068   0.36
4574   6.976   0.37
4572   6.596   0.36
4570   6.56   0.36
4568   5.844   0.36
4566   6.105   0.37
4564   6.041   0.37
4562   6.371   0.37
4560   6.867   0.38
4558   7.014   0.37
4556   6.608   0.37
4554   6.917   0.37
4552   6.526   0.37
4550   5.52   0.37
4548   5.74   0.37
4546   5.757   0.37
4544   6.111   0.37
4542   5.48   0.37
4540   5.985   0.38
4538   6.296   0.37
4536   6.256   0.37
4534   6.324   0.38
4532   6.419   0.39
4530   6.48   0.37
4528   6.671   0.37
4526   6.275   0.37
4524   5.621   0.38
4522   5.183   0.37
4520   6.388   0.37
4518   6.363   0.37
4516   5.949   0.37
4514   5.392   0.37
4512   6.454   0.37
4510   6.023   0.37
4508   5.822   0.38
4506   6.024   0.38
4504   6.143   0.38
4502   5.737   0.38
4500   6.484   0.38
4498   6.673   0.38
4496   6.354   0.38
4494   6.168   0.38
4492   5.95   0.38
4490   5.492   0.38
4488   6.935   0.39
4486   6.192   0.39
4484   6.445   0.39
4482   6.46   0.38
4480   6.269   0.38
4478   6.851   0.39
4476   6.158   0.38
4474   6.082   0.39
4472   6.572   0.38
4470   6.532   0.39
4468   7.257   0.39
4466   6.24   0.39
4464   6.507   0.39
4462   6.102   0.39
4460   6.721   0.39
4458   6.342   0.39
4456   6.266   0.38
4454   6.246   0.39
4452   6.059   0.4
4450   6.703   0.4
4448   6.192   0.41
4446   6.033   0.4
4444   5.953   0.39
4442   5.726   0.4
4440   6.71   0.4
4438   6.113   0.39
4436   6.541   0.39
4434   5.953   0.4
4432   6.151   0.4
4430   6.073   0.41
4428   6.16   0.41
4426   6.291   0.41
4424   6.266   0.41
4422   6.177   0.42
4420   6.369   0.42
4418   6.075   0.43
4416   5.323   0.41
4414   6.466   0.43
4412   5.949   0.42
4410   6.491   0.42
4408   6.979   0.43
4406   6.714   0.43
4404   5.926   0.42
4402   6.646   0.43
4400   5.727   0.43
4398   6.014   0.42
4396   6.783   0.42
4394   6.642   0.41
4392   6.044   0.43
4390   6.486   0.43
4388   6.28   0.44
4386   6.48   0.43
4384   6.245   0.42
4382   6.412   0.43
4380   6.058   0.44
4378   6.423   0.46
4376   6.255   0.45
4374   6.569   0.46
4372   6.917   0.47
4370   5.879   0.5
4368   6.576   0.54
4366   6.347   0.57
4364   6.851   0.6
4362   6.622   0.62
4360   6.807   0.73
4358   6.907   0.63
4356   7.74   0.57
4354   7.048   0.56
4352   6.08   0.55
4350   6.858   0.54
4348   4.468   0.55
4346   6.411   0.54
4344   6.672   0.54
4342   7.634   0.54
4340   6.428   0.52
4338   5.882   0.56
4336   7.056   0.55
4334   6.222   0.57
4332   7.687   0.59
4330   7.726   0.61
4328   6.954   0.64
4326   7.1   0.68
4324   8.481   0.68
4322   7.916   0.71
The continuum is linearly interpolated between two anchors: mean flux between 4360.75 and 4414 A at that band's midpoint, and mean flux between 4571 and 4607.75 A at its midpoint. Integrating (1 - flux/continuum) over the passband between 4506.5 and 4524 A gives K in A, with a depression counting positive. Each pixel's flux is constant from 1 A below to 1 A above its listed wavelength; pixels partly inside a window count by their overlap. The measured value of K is 1.5 A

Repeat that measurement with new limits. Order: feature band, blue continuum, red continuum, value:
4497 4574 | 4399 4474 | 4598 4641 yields 2.91 A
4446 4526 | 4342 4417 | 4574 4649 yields 2.83 A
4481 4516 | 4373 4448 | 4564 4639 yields 1.15 A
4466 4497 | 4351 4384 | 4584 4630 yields 0.90 A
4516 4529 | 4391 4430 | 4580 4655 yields 0.68 A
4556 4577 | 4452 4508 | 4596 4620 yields 0.06 A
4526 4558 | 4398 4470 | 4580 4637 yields 0.99 A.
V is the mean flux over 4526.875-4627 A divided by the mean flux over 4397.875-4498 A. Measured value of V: 1.02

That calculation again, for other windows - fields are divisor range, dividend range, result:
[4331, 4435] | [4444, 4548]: 0.97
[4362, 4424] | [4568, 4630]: 1.03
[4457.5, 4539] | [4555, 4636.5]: 1.04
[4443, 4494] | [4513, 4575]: 0.98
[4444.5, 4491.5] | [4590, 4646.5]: 1.03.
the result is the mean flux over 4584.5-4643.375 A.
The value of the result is 6.54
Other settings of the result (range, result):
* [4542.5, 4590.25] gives 6.38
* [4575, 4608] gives 6.51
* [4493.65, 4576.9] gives 6.2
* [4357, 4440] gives 6.35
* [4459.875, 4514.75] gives 6.28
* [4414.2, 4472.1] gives 6.26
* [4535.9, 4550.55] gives 5.88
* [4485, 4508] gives 6.18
